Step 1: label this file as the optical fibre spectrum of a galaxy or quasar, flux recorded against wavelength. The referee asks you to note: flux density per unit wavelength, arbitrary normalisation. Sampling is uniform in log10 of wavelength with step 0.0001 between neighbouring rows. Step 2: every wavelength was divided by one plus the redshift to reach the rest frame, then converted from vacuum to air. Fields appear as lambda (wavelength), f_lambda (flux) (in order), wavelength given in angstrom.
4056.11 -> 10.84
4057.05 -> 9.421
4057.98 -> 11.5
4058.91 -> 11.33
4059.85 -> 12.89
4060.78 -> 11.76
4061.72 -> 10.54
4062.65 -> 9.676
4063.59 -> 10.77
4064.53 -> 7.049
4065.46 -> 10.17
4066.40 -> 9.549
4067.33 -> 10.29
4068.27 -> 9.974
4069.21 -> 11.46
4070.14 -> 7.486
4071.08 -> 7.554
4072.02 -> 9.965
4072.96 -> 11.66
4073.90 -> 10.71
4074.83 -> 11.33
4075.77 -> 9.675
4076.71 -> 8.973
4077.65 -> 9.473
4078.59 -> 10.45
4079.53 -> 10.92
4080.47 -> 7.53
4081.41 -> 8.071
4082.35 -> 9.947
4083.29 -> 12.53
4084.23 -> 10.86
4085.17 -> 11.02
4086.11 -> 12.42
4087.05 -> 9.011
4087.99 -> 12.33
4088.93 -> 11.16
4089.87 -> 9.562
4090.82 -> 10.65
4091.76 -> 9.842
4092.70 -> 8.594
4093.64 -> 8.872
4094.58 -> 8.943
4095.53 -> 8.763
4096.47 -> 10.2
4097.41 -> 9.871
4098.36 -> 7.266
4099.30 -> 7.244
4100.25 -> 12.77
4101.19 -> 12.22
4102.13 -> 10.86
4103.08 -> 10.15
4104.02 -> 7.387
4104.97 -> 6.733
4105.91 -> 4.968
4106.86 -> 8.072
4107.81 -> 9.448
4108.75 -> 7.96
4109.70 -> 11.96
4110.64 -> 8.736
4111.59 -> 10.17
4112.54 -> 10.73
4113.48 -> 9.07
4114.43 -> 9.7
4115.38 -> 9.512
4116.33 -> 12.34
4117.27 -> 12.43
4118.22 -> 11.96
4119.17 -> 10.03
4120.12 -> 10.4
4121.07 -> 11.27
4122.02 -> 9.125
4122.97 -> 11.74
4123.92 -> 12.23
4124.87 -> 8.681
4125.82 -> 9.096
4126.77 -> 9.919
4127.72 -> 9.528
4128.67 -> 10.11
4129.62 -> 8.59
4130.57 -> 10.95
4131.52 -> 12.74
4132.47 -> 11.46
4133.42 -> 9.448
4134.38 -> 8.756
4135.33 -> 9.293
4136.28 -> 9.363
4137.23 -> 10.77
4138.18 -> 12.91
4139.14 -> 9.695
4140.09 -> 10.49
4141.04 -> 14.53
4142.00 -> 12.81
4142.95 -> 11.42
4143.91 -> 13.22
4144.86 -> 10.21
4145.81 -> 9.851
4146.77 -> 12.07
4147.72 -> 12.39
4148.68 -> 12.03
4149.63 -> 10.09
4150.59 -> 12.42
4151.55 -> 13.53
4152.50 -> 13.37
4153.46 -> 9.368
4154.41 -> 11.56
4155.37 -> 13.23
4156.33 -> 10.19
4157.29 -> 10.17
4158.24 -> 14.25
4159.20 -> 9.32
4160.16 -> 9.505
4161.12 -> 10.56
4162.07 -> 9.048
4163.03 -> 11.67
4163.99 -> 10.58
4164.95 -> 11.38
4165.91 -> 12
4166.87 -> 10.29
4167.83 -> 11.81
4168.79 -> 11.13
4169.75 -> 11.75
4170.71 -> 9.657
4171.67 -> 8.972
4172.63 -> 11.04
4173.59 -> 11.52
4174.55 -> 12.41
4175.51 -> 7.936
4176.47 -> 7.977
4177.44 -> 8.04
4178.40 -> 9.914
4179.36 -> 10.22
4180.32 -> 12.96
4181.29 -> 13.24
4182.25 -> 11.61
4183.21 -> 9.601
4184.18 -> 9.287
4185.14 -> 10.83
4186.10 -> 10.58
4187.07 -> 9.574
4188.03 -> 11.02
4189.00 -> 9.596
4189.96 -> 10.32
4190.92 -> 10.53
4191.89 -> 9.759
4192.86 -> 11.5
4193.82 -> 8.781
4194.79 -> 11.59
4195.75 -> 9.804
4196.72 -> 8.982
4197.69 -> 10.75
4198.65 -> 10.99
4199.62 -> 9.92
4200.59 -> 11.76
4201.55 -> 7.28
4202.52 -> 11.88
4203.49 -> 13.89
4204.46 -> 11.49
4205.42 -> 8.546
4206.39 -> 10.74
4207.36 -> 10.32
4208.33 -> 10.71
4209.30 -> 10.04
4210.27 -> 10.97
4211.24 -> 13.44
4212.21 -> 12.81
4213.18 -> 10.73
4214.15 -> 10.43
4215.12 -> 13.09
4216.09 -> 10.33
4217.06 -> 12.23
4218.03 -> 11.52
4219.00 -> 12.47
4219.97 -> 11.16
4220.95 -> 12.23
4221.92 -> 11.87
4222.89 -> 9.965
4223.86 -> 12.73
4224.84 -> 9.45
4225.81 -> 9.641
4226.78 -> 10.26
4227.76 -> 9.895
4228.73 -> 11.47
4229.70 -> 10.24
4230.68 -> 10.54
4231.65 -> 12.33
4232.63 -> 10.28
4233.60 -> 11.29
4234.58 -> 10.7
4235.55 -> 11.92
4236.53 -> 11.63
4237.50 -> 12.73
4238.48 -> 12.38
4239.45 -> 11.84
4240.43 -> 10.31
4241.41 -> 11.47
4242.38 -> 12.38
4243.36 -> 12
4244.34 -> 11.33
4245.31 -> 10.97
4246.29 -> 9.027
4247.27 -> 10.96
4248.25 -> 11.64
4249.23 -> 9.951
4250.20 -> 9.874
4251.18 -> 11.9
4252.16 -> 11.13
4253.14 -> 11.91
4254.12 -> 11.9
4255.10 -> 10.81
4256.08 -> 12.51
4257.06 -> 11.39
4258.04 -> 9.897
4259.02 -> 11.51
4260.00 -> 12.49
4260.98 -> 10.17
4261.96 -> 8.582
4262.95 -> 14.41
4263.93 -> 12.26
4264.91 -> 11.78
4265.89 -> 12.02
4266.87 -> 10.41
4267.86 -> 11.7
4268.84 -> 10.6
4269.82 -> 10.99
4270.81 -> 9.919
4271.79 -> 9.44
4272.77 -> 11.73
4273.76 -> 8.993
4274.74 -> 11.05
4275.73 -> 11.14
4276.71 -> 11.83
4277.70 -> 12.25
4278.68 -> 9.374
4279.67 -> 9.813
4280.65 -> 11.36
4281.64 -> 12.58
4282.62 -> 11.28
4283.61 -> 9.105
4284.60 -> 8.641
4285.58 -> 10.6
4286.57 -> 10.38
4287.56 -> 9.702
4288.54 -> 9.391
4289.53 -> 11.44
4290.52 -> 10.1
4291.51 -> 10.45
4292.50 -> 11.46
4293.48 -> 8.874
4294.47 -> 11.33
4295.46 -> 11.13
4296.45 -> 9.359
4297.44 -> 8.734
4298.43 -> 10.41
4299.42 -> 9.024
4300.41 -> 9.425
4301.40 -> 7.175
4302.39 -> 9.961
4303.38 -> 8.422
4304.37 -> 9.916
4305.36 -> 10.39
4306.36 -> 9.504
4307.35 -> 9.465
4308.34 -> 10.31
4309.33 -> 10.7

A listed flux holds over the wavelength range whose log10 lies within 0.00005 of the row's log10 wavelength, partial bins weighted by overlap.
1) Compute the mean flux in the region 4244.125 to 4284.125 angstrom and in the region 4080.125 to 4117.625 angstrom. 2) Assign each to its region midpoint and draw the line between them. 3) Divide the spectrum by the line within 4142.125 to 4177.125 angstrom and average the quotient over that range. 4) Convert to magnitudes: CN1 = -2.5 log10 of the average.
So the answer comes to -0.086 mag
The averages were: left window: 9.75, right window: 11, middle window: 11.1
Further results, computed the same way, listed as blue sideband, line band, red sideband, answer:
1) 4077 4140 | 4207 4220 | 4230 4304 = -0.09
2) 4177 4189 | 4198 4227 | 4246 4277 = -0.04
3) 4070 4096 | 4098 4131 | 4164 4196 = 0.04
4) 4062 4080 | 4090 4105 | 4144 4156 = 0.11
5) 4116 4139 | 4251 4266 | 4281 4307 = -0.15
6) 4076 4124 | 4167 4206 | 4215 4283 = 0.02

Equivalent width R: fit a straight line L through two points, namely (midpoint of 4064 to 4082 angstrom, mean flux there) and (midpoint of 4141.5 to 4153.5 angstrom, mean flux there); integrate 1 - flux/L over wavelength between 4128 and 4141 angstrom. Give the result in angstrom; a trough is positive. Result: 1.1 angstrom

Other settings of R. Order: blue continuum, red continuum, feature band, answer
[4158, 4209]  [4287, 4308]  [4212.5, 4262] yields -4.9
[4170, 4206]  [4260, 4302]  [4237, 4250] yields -1.0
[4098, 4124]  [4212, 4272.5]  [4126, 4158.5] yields -3.1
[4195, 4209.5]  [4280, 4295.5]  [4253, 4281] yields -1.7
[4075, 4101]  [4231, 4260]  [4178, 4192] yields 0.2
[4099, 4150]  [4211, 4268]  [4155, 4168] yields -0.3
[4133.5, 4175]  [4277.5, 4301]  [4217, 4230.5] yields -0.4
